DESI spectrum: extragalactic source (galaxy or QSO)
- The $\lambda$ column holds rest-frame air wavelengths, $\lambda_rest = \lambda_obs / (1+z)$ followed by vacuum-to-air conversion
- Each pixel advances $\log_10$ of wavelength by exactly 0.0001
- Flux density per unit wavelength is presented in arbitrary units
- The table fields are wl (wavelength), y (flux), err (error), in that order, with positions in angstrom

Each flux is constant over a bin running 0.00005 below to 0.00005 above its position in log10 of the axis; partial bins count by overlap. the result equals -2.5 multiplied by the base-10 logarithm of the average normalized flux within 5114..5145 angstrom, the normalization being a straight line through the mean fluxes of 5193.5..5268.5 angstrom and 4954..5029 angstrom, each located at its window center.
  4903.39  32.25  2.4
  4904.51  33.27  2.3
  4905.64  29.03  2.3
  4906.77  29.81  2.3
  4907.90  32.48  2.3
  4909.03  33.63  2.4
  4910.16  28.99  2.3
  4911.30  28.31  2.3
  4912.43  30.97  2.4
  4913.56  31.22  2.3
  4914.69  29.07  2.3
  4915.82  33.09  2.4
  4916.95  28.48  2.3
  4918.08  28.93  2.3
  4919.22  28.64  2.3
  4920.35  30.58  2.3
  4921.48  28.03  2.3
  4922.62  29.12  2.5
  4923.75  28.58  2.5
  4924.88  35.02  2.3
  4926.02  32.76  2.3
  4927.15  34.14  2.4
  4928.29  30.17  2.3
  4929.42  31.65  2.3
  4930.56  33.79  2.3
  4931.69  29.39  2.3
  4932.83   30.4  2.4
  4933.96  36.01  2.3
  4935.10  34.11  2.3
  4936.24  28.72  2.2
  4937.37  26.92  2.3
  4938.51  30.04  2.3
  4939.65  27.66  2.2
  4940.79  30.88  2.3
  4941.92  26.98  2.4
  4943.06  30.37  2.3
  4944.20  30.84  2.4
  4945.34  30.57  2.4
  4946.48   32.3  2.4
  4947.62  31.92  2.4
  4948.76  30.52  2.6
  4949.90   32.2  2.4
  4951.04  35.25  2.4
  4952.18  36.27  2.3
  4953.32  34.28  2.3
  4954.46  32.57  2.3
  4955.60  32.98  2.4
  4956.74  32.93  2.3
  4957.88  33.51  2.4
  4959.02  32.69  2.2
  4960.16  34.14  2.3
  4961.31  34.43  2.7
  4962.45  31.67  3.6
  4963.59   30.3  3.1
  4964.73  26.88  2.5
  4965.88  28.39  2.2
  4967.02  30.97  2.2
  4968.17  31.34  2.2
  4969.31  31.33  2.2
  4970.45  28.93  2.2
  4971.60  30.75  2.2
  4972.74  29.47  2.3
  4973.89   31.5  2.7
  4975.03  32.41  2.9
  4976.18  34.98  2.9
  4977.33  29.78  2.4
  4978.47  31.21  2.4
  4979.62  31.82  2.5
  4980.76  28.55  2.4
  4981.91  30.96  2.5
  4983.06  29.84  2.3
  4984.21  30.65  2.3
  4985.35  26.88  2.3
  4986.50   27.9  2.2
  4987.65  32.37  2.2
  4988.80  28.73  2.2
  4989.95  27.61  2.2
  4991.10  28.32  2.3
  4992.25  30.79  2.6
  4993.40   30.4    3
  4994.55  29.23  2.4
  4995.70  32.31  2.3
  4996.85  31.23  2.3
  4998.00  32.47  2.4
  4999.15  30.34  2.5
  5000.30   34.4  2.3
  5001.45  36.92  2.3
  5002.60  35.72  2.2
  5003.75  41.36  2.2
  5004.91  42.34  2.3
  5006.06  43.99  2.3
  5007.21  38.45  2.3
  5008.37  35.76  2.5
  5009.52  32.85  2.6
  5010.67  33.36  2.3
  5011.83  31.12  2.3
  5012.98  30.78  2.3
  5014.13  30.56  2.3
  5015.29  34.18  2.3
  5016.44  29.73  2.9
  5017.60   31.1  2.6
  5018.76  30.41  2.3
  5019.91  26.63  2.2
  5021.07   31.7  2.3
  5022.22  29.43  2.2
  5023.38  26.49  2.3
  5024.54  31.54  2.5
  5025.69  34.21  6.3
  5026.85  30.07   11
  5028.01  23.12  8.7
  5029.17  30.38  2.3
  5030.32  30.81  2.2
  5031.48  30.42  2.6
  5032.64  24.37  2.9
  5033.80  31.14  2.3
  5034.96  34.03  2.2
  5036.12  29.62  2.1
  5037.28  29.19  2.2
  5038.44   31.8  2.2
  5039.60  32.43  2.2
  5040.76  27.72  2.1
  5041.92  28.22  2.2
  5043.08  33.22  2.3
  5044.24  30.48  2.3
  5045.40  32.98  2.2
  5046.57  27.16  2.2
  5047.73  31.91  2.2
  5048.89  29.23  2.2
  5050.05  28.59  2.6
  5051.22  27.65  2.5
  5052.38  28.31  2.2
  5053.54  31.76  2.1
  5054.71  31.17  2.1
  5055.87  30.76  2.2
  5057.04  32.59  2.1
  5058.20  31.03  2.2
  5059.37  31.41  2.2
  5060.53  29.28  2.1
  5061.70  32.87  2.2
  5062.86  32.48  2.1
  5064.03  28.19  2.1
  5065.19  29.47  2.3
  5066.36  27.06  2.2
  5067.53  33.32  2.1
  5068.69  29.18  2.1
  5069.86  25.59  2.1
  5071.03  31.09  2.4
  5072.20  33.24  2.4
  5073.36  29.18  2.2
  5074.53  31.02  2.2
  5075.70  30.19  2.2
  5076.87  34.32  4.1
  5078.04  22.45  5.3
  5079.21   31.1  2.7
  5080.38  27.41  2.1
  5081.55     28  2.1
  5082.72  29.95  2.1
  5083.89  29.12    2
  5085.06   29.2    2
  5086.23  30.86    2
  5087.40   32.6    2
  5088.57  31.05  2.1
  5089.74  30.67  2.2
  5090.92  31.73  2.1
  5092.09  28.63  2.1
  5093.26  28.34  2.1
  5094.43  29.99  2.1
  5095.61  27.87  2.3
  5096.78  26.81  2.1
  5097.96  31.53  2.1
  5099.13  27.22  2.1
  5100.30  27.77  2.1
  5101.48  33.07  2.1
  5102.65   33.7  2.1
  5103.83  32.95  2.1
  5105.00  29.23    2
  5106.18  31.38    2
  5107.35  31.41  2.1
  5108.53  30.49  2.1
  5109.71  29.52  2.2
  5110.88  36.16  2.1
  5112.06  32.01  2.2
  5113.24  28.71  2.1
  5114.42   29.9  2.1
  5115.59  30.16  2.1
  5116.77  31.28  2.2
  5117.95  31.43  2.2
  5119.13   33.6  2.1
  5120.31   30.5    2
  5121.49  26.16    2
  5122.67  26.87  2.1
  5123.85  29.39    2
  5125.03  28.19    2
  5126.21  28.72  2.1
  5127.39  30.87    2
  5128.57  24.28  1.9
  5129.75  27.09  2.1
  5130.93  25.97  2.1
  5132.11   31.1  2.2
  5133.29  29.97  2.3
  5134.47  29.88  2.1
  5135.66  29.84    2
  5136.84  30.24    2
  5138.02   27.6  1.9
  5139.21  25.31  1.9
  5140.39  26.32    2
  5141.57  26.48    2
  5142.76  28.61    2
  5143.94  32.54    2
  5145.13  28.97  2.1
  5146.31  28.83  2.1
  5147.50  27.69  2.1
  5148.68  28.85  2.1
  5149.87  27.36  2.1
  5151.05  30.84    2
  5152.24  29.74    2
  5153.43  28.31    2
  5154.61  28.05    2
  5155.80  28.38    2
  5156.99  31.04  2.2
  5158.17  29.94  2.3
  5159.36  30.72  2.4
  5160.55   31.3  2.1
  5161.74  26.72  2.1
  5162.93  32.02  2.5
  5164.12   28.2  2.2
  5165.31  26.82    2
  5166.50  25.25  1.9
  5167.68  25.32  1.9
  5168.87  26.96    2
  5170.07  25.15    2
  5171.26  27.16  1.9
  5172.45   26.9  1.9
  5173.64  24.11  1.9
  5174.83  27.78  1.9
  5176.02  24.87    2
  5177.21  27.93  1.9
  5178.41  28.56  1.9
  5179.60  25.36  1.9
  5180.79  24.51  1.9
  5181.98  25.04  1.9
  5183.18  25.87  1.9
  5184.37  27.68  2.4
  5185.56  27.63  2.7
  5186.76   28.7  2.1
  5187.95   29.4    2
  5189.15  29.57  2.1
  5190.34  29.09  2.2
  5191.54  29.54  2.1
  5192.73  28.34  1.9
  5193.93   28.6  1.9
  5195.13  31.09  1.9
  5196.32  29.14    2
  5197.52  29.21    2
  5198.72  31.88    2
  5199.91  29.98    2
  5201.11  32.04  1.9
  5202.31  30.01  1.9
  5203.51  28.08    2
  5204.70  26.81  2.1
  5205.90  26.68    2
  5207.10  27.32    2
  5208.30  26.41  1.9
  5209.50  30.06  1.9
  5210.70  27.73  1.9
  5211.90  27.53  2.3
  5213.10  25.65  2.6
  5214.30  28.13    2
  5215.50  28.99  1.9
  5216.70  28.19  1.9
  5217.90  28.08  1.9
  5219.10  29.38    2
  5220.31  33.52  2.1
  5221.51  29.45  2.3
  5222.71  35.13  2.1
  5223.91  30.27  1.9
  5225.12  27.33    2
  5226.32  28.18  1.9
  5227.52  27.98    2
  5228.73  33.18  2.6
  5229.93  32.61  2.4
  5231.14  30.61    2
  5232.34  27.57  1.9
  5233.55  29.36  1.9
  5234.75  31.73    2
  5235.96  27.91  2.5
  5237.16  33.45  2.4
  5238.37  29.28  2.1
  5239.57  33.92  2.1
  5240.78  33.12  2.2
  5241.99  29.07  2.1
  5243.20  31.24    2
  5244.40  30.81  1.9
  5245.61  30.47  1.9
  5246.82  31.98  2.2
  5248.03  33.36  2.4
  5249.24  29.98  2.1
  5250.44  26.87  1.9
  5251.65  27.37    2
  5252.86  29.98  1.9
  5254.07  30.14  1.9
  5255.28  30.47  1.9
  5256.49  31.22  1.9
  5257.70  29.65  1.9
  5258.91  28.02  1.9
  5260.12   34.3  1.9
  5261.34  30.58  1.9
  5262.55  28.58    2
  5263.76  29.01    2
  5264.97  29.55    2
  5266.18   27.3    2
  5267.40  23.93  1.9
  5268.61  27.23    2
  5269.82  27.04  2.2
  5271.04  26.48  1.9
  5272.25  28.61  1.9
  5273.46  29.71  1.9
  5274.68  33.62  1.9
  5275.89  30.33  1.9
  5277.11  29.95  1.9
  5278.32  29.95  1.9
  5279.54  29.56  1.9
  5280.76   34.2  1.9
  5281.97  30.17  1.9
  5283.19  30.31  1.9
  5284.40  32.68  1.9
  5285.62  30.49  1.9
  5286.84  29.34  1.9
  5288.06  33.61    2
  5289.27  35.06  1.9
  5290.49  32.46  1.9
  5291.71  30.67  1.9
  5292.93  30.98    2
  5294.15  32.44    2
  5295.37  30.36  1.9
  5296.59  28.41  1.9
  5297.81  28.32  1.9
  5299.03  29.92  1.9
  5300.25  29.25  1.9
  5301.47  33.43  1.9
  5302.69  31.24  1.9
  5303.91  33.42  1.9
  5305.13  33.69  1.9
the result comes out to 0.06 mag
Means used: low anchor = 31.7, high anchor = 29.7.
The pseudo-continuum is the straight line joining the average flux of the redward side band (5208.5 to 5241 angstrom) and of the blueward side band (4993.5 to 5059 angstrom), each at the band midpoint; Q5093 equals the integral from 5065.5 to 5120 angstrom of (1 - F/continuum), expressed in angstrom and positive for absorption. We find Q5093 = 1.31 angstrom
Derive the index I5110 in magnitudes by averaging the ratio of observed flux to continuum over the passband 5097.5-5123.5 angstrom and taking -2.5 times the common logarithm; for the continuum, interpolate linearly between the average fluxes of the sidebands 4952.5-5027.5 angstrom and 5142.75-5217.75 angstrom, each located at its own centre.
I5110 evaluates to -0.04 mag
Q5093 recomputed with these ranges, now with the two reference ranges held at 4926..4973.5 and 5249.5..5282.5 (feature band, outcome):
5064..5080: 0.5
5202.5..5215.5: 1.0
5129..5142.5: 0.9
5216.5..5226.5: -0.1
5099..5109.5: -0.2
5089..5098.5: 0.3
